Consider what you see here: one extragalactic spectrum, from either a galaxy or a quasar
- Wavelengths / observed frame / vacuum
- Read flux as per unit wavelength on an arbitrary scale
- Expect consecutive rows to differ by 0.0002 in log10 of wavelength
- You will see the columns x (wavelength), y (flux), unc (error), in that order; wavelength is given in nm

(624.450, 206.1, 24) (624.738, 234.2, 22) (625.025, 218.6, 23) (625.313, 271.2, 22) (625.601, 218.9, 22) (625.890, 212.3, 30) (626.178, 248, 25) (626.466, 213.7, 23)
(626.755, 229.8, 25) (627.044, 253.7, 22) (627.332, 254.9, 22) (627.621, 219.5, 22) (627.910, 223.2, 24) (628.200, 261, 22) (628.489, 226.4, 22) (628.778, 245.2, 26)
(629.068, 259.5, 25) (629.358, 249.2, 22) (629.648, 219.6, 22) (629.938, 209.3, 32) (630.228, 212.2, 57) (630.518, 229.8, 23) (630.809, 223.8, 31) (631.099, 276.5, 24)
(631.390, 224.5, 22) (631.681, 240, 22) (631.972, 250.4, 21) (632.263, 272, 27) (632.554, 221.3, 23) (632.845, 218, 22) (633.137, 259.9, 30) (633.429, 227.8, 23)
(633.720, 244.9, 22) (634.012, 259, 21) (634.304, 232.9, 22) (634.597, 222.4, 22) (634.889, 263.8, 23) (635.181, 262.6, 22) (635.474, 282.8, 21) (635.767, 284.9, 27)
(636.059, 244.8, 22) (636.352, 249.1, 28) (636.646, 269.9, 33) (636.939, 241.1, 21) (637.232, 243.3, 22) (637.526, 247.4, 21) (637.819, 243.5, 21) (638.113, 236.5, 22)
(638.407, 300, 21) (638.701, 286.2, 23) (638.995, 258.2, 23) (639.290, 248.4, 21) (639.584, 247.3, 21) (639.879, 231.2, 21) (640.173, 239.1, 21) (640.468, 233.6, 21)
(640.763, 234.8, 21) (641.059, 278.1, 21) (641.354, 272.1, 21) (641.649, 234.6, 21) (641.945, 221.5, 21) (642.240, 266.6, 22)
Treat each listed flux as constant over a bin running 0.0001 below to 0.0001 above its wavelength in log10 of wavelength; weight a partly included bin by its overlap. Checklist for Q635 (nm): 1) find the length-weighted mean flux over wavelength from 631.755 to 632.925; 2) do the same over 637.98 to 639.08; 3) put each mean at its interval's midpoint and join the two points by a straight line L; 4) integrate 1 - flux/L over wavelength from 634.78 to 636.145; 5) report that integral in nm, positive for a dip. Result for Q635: -0.06 nm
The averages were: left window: 242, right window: 271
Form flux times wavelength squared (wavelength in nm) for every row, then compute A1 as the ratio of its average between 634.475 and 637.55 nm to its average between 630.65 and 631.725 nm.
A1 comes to 1.08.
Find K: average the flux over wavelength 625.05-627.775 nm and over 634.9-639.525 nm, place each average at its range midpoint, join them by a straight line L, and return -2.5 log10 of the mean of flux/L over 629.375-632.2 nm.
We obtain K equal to 0.05 mag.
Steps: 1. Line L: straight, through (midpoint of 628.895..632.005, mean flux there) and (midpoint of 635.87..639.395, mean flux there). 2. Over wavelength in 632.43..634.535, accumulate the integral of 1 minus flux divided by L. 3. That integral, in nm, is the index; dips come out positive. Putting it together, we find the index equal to 0.06 nm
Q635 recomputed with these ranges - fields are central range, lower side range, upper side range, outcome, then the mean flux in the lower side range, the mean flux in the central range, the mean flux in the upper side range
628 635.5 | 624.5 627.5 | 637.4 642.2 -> 0.00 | 235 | 241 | 251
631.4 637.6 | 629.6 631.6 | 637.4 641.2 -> -0.25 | 229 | 249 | 253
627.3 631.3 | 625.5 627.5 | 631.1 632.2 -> 0.07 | 233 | 236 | 246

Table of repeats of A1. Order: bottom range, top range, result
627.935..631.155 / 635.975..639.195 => 1.12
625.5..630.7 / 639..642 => 1.10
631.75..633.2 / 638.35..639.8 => 1.11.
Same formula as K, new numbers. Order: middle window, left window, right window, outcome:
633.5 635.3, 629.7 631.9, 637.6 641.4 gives -0.027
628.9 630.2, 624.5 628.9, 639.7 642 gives 0.019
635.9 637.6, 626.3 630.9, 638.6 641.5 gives -0.012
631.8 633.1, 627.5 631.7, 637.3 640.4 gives -0.008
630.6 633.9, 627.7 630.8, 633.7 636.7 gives 0.012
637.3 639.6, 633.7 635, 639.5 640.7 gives -0.085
